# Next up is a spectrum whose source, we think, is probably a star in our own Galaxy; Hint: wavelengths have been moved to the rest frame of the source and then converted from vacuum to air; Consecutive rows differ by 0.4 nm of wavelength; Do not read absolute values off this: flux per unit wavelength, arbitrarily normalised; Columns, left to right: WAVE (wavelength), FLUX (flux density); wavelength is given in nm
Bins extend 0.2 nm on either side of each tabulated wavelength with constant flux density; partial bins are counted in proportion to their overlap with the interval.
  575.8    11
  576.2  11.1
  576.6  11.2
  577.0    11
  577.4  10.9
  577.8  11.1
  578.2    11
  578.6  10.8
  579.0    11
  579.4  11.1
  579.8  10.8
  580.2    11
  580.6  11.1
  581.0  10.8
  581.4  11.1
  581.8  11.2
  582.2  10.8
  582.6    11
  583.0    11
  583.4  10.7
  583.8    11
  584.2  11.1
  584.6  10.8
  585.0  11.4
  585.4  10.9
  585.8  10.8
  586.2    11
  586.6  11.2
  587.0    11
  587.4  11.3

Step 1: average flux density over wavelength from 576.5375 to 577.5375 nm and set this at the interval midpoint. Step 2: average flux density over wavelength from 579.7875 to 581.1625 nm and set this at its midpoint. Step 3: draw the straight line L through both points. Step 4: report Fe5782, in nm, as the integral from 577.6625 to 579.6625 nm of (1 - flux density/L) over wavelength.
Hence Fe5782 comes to 0.00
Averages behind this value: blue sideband 11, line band 11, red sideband 10.9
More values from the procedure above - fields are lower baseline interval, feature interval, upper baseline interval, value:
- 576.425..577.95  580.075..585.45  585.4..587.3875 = 0.02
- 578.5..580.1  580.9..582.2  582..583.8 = -0.01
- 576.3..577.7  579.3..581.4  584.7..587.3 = 0.01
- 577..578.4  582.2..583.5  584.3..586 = 0.01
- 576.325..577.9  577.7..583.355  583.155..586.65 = 0.02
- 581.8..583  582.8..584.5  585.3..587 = 0.00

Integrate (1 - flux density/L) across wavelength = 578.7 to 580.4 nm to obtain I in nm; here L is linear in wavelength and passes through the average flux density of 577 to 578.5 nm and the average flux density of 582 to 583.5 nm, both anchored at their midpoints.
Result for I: 0.00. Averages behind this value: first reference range 11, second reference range 10.9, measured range 11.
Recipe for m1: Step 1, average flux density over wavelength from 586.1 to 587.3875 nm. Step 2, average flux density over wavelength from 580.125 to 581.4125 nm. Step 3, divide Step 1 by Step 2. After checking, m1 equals 1.01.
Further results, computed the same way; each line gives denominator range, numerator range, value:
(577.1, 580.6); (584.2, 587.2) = 1.00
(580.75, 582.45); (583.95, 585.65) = 1.01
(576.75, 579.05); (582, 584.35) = 1.00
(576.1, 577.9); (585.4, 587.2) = 0.99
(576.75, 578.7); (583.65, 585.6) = 1.01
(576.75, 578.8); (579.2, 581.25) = 1.00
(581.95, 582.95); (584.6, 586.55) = 1.01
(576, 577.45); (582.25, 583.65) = 0.98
